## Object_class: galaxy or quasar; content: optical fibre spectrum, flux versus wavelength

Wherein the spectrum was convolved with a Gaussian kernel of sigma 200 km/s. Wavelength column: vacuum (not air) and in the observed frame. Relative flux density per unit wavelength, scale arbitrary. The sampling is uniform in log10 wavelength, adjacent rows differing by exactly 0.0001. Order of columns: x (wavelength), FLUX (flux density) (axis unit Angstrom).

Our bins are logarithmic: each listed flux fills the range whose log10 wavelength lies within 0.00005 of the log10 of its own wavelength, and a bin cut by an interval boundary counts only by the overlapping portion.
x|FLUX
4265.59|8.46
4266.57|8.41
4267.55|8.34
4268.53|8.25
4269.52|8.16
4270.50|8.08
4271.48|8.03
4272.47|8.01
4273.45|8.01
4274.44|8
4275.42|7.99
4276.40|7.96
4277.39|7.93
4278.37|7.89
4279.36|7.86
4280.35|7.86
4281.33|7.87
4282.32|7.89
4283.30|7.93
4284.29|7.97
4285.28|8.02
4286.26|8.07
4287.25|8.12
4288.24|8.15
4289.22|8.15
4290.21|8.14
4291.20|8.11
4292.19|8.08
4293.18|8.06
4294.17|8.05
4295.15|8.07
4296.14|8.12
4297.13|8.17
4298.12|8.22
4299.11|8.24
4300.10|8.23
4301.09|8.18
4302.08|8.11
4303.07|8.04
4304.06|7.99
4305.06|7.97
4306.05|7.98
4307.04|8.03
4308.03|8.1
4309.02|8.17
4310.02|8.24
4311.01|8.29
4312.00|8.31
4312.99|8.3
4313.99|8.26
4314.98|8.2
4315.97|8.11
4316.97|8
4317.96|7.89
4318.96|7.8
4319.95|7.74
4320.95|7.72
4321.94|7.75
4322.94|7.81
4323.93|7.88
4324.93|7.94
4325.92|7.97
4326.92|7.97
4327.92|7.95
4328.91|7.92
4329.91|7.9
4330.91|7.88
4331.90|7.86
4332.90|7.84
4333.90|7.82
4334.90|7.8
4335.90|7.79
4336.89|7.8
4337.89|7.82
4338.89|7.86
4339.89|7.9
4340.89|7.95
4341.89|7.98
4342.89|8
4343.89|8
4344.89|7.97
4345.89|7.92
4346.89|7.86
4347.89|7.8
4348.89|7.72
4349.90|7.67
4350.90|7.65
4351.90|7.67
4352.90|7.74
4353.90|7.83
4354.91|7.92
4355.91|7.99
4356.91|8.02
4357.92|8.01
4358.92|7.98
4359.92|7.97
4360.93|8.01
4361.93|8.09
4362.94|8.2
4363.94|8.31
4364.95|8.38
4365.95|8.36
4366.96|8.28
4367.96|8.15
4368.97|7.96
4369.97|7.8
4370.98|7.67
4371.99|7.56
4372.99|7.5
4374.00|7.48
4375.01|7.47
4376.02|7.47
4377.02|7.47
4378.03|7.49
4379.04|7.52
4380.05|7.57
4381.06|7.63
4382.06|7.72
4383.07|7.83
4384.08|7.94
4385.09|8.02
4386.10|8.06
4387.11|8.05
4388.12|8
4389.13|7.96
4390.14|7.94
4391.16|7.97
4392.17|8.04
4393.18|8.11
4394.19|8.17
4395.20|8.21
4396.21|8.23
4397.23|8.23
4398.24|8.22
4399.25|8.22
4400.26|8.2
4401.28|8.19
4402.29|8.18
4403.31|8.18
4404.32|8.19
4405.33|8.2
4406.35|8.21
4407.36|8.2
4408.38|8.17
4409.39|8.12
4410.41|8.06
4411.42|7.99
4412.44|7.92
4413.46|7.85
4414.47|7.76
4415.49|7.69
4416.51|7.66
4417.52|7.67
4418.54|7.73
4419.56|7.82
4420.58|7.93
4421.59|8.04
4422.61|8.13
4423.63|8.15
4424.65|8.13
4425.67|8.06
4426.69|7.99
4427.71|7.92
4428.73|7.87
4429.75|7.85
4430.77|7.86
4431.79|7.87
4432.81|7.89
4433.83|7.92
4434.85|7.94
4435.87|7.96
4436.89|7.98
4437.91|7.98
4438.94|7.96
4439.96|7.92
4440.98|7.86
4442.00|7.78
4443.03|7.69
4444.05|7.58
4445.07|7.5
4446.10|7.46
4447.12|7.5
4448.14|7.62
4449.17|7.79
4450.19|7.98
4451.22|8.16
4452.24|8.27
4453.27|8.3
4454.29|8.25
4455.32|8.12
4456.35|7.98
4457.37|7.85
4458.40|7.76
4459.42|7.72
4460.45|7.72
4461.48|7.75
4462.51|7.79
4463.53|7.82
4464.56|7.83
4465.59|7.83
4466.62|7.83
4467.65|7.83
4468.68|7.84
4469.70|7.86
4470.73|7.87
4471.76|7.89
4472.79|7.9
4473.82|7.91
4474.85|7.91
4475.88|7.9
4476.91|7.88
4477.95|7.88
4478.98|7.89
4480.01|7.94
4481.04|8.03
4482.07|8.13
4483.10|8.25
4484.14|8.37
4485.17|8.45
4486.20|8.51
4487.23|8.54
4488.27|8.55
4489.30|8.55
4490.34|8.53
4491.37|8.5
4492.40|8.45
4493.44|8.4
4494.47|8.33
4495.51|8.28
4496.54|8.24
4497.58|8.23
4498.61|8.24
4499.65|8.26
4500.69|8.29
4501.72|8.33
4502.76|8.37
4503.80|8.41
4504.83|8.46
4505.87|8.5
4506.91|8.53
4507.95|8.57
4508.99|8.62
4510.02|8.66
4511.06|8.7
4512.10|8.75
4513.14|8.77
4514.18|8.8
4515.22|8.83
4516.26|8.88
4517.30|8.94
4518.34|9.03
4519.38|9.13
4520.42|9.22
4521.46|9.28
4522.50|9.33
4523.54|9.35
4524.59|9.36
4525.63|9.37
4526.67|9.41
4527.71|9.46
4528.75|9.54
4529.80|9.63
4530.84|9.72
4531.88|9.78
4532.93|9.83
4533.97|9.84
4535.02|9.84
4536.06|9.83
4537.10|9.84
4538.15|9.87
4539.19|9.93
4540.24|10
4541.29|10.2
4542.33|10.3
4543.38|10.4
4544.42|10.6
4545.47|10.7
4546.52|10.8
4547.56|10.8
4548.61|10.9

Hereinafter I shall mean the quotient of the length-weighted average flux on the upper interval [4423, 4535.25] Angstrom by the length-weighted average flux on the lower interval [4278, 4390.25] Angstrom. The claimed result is 1.05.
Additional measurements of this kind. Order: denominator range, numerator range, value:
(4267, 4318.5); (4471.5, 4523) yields 1.05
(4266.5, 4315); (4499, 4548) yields 1.15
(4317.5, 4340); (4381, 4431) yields 1.02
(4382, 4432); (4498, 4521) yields 1.08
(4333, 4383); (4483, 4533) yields 1.12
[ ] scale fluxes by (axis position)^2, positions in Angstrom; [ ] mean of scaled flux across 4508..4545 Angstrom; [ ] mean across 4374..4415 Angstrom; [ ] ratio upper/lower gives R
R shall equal 1.26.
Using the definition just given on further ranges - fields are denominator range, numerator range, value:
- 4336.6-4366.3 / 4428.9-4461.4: 1.03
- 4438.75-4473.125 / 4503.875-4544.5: 1.23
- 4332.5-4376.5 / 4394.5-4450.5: 1.04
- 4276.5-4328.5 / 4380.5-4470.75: 1.05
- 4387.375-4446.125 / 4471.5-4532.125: 1.12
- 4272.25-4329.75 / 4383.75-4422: 1.05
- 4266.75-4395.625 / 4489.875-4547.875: 1.26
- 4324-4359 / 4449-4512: 1.10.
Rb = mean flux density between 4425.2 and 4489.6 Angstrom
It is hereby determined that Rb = 7.94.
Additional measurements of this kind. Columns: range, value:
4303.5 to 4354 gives 7.93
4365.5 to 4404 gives 7.92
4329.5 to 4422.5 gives 7.93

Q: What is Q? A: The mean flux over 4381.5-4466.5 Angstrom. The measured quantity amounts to 7.95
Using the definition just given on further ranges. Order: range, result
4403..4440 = 7.97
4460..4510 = 8.17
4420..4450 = 7.87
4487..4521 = 8.57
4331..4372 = 7.93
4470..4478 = 7.88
